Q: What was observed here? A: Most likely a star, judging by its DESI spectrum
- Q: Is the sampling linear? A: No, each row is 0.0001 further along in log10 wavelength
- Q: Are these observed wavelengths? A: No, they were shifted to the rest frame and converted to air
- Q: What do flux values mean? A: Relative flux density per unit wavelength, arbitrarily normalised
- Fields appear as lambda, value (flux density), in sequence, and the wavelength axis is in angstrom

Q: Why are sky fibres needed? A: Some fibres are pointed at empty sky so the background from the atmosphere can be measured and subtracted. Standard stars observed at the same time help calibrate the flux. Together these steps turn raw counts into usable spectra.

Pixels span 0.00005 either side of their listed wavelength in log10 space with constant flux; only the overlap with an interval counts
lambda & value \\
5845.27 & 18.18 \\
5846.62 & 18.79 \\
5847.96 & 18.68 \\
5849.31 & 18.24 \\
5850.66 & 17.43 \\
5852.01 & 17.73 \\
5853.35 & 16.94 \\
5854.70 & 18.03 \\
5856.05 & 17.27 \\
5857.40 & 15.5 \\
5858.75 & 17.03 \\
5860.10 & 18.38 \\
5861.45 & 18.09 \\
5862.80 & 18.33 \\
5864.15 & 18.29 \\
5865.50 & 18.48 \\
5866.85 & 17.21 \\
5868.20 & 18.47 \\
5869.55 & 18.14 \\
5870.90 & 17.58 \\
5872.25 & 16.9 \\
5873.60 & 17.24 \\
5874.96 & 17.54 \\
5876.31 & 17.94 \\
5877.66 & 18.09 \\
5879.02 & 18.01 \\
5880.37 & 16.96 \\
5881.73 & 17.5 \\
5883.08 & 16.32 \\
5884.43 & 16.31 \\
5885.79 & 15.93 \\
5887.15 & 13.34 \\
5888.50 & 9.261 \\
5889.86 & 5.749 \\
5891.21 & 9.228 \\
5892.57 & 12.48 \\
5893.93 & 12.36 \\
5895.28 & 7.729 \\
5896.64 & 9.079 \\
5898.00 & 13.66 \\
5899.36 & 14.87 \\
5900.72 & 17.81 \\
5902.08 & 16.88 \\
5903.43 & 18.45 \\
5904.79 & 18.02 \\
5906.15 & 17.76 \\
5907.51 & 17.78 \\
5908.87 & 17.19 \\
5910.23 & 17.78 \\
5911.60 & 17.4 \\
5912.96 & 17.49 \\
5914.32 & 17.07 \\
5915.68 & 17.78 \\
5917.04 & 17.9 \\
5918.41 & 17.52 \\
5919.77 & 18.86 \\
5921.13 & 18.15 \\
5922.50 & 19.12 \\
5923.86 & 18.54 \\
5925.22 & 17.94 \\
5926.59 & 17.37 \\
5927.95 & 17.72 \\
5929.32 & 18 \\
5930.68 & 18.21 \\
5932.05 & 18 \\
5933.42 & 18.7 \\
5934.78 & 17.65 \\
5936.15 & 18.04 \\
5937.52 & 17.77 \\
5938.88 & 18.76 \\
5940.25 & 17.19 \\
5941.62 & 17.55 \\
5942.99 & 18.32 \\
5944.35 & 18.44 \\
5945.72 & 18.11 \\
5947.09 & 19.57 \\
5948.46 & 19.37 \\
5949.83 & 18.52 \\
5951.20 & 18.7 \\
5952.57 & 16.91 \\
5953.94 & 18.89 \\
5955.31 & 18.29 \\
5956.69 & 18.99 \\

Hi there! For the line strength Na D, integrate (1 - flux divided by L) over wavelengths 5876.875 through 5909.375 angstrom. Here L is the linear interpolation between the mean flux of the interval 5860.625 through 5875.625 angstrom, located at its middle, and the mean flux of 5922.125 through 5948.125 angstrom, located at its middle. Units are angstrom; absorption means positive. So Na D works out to 6.07 angstrom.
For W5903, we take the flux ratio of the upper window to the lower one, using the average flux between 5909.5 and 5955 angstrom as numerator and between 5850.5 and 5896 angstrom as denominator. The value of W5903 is 1.14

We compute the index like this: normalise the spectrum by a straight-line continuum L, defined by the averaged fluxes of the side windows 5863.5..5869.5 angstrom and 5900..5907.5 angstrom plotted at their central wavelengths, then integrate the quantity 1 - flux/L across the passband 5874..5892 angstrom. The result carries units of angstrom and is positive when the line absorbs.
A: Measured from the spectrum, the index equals 3.2 angstrom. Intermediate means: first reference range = 18.1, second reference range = 17.8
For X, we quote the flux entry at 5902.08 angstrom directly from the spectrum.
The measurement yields 16.88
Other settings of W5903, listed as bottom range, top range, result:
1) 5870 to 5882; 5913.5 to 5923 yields 1.03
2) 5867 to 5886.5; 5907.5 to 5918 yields 1.01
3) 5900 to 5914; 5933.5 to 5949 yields 1.04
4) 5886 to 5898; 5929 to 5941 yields 1.74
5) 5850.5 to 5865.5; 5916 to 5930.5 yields 1.03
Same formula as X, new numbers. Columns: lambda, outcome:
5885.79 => 15.93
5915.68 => 17.78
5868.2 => 18.47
